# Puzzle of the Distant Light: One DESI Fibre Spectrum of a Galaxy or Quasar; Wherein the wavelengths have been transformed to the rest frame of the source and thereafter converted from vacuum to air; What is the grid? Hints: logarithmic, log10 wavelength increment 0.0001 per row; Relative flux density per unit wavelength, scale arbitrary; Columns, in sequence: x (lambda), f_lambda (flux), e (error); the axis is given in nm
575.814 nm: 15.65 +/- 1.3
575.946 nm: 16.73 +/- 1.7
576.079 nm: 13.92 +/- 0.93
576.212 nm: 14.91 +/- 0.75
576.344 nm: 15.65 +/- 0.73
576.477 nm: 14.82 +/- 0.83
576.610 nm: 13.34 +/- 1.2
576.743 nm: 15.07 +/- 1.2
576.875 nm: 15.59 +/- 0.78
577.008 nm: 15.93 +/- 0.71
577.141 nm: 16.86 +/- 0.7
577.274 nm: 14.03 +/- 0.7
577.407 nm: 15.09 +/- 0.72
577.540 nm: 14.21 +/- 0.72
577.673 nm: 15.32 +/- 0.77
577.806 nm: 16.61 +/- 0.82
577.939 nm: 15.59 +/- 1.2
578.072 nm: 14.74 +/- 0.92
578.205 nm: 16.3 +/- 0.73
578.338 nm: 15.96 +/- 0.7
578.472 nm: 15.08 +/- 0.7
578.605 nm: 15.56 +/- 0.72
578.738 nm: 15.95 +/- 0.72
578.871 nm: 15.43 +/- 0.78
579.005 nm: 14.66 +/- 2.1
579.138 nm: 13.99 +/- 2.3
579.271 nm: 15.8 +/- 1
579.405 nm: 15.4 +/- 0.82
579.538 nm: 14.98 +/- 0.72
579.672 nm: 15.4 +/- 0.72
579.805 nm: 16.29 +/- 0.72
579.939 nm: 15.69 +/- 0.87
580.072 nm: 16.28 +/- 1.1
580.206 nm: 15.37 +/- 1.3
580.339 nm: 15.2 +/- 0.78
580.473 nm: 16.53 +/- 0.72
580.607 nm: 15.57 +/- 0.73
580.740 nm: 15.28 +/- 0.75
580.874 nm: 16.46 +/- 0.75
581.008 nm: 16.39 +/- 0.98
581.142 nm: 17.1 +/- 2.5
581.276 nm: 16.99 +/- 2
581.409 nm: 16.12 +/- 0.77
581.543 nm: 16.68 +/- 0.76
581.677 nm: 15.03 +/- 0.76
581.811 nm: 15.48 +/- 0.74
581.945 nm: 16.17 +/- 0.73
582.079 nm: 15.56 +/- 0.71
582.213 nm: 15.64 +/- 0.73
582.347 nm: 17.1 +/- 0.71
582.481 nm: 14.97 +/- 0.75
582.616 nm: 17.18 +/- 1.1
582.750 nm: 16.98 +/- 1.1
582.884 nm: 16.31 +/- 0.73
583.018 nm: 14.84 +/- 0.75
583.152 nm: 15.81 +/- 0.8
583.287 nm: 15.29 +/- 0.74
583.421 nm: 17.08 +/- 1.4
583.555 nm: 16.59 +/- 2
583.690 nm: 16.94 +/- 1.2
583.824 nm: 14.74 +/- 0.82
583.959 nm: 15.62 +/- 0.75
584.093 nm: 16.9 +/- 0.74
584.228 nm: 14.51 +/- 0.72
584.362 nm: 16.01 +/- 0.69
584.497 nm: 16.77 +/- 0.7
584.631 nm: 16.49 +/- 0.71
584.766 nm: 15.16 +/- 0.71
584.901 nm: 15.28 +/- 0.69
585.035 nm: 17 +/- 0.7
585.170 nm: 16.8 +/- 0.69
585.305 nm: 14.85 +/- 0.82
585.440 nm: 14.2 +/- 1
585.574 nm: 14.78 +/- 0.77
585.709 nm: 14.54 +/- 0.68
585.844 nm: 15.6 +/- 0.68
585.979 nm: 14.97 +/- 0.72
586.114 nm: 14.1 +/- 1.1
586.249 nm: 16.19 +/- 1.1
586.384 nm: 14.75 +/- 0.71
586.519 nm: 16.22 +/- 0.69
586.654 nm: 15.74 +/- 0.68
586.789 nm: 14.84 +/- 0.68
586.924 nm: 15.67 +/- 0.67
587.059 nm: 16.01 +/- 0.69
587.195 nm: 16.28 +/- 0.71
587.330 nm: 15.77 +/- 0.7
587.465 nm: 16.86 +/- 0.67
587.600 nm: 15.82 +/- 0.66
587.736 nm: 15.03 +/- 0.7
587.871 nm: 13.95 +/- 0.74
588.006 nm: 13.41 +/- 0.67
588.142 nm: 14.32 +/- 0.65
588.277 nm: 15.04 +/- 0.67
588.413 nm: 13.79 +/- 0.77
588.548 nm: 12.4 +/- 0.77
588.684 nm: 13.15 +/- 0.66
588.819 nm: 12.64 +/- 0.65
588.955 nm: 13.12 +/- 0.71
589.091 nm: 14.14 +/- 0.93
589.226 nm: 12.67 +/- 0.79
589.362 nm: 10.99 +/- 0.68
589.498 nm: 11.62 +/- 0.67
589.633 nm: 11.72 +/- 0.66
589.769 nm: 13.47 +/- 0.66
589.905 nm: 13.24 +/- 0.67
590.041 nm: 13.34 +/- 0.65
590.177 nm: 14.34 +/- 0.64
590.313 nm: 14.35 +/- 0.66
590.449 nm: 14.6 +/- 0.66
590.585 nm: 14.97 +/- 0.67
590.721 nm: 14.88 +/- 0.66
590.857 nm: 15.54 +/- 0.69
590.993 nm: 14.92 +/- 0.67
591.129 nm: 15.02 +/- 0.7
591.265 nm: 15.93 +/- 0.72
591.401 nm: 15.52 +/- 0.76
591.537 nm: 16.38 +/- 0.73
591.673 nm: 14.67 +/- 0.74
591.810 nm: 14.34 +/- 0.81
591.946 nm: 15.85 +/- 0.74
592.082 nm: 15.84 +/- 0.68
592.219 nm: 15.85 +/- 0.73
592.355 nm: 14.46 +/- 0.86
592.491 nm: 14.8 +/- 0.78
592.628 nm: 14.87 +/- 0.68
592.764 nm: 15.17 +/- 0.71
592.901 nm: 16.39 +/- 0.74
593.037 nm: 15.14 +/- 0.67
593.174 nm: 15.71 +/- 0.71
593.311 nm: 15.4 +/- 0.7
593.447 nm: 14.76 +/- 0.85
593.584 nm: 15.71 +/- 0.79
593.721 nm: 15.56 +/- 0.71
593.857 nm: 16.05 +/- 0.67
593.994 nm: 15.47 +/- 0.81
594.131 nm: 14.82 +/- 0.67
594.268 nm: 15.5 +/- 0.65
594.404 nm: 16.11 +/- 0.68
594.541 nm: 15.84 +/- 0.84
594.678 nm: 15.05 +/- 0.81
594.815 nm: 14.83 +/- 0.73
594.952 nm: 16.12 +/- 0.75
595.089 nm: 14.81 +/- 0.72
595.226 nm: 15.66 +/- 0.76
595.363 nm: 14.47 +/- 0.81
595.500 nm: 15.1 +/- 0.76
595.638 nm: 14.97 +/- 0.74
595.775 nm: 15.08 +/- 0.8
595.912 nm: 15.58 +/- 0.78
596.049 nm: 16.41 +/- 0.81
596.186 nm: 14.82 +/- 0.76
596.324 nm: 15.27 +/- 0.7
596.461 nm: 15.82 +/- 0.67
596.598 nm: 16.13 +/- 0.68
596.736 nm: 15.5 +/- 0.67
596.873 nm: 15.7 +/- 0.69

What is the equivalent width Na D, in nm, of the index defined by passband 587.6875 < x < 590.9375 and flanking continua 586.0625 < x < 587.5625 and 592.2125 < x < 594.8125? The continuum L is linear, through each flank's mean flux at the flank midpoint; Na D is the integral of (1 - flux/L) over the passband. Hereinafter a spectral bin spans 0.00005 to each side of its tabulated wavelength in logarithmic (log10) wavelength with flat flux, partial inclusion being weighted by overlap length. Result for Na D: 0.41 nm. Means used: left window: 15.7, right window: 15.4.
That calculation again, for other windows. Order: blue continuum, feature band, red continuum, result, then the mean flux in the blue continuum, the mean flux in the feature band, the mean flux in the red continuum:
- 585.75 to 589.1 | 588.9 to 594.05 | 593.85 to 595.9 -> 0.14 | 14.8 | 14.7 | 15.3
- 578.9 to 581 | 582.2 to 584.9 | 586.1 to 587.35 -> -0.08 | 15.5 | 16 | 15.6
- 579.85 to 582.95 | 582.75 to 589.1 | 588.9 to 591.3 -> -0.15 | 16.1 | 15.3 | 13.8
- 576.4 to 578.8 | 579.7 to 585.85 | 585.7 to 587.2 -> -0.22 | 15.3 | 15.9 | 15.4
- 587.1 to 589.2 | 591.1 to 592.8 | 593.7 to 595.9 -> -0.04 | 14.4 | 15.3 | 15.3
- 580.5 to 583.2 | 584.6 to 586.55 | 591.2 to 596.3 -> 0.06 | 16.1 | 15.4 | 15.4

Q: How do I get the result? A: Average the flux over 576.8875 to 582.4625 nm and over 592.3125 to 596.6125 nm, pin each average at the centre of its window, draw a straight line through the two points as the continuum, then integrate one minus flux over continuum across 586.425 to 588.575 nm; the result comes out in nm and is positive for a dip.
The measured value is 0.06 nm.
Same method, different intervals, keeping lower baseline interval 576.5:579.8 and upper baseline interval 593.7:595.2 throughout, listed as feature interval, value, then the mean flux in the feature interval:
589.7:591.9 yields 0.10 nm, 14.7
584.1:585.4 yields -0.04 nm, 15.9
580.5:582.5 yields -0.10 nm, 16.1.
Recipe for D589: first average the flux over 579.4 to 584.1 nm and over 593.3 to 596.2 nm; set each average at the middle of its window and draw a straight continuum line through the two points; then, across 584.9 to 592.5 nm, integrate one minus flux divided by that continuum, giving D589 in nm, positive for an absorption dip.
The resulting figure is 0.485 nm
